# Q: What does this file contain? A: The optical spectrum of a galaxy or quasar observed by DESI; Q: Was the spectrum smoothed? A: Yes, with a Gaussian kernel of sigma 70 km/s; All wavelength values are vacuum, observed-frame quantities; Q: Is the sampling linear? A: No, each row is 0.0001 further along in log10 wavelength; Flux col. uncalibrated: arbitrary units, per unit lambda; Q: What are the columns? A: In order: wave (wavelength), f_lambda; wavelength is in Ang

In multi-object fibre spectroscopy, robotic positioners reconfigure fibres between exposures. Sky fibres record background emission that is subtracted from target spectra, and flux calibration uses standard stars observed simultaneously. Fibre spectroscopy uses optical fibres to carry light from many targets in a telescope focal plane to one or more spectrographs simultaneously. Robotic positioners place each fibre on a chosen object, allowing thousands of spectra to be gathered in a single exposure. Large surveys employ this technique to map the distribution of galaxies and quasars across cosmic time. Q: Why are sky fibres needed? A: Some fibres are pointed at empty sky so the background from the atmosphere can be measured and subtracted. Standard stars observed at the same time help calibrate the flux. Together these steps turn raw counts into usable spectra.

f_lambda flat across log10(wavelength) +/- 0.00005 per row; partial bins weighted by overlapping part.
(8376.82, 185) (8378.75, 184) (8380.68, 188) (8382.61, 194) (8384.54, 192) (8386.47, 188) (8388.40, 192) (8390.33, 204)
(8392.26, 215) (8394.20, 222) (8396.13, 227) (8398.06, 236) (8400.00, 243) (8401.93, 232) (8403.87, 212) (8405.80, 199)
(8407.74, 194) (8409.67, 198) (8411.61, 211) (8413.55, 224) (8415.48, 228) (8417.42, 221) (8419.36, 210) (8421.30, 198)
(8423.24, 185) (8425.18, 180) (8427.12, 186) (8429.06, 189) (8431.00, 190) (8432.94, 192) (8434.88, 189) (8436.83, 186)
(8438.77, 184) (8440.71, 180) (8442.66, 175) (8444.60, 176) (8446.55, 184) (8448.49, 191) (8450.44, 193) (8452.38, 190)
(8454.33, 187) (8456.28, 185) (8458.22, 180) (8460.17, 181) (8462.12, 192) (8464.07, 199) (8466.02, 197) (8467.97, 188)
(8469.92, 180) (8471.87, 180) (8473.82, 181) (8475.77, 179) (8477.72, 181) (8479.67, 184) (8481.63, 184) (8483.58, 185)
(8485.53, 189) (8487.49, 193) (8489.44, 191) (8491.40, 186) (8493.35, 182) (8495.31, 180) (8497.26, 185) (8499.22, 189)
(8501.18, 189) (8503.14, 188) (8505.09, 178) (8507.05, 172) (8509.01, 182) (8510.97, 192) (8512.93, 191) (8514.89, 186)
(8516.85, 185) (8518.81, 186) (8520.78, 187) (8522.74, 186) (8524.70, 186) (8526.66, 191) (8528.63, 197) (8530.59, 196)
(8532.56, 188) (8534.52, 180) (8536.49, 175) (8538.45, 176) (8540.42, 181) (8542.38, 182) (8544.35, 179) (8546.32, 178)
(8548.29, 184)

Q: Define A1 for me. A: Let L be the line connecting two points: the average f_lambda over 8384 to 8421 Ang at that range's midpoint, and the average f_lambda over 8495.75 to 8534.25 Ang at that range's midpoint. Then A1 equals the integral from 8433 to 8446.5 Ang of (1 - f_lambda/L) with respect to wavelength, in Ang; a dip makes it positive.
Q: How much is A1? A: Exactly 1.4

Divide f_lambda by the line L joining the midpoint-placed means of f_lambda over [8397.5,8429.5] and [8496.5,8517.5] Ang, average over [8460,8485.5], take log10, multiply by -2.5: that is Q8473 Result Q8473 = 0.05 mag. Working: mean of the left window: 209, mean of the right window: 185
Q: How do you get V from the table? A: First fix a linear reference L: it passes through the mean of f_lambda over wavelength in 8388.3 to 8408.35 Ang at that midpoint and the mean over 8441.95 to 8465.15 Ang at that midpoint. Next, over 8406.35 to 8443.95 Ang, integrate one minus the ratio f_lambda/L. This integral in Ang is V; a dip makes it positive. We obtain 1.26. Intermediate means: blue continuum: 217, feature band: 196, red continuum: 186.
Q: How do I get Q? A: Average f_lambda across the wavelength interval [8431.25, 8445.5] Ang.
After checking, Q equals 184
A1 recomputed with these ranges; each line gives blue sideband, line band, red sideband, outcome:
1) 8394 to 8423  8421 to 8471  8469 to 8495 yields 3.24 Ang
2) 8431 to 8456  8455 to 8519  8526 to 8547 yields -0.22 Ang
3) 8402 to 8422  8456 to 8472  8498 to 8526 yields 0.83 Ang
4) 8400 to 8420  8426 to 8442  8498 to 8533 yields 1.65 Ang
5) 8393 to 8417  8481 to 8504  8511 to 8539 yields 1.02 Ang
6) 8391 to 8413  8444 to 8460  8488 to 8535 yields 1.37 Ang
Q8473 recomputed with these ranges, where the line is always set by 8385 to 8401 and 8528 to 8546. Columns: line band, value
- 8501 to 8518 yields 0.03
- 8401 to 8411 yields 0.03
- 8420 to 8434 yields 0.10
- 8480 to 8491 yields 0.04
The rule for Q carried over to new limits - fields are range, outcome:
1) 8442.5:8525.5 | 186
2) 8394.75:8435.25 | 207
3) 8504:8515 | 183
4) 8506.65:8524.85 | 186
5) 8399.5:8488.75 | 193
